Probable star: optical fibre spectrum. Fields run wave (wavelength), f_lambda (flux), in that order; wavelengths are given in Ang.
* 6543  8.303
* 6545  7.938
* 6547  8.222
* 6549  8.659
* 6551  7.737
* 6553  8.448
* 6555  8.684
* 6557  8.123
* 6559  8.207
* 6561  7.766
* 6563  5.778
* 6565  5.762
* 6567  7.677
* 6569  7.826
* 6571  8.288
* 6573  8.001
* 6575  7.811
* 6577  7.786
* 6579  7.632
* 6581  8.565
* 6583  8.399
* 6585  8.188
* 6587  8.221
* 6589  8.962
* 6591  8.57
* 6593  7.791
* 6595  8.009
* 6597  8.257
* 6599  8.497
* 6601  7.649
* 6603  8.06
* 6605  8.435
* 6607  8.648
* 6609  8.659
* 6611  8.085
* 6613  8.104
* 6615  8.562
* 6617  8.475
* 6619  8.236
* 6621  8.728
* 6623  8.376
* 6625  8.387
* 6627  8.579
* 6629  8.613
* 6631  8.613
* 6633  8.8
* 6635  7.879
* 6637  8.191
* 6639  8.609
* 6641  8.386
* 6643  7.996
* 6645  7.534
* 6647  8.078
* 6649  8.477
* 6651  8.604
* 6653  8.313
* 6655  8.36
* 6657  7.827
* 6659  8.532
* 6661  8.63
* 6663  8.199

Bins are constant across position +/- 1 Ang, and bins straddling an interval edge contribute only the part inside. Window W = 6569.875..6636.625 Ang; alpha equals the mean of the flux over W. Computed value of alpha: 8.3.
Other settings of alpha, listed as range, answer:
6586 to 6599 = 8.32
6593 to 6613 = 8.22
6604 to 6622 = 8.44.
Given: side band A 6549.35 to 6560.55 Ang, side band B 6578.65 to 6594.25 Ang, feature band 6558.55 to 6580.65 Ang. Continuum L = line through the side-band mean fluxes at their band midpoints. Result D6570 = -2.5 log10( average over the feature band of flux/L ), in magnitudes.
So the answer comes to 0.10 mag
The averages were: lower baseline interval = 8.24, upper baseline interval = 8.31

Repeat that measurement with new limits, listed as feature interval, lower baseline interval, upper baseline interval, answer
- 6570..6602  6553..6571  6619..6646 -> -0.04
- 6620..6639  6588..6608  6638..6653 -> -0.03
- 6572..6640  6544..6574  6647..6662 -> -0.03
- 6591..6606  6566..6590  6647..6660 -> 0.01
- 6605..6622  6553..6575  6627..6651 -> -0.05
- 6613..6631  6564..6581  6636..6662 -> -0.06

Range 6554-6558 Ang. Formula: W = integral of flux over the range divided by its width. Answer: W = 8.4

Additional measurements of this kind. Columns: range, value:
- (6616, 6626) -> 8.44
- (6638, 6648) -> 8.12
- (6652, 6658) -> 8.17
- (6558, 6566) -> 6.88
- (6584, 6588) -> 8.2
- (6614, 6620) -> 8.42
